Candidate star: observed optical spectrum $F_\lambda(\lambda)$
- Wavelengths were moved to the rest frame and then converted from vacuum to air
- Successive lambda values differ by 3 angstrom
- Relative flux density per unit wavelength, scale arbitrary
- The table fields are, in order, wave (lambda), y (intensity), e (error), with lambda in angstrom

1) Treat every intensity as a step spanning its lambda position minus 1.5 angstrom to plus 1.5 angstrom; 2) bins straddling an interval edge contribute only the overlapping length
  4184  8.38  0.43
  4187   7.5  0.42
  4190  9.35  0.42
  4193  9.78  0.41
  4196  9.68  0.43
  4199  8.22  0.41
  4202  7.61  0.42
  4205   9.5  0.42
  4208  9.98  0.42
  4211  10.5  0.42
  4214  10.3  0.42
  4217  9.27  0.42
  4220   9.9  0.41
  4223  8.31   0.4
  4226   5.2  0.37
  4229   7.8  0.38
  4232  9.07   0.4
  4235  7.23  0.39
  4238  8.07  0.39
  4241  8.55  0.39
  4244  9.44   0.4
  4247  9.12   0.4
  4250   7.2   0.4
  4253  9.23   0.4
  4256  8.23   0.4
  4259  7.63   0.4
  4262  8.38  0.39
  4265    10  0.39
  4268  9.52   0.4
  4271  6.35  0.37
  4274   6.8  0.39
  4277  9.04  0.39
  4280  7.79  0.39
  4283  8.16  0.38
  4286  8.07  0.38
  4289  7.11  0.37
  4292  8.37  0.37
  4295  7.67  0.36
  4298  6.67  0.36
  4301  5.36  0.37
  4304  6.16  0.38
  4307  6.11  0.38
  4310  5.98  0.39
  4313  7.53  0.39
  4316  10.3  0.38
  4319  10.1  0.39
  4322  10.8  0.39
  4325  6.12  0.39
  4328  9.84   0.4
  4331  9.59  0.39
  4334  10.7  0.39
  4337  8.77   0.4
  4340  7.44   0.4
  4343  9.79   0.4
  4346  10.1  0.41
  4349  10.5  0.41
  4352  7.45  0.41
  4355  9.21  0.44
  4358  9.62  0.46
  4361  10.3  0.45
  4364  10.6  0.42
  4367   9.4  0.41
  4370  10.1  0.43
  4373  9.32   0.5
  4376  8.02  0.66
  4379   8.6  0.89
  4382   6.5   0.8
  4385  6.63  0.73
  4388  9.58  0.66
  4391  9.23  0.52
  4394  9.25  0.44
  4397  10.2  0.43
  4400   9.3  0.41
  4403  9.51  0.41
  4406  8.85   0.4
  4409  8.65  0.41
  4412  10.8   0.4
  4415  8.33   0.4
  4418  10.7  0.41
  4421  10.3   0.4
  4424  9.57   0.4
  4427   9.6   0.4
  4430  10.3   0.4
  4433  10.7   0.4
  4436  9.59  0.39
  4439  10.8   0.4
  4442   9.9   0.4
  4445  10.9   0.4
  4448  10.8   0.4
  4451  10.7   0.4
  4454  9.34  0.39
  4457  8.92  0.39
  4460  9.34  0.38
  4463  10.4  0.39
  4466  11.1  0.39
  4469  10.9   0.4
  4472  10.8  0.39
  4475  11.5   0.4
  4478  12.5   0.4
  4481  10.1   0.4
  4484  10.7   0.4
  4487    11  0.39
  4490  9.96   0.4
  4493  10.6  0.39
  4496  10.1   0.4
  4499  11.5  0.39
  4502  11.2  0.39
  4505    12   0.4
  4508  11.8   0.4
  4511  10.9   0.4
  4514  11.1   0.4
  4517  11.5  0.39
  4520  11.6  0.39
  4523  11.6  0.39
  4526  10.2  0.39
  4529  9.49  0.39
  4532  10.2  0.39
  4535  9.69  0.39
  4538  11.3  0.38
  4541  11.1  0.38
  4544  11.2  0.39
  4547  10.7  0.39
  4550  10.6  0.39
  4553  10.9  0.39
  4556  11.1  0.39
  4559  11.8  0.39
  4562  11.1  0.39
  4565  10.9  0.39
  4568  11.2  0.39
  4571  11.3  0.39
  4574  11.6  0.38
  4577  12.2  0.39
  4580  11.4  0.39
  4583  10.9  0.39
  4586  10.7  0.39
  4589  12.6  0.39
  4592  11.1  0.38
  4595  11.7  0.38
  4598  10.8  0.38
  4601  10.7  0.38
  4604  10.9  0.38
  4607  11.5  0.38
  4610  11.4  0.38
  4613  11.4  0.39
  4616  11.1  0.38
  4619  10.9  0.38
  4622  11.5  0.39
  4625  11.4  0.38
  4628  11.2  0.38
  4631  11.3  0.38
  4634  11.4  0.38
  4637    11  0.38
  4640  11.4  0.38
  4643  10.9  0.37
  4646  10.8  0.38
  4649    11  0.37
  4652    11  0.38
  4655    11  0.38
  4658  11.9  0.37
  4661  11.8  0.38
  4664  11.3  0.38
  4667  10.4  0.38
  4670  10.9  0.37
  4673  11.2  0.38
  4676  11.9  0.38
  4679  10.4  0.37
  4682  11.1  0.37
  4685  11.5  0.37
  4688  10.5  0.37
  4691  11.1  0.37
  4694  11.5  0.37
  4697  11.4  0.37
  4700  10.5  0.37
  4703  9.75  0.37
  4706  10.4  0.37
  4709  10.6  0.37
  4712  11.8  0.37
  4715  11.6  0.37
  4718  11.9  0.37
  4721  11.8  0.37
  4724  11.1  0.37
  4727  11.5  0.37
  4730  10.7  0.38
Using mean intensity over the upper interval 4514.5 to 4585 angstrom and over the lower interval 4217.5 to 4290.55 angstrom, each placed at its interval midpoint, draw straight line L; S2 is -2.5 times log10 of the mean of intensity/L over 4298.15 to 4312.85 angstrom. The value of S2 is 0.380 mag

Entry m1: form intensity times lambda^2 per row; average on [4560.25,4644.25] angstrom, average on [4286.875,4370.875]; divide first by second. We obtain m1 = 1.5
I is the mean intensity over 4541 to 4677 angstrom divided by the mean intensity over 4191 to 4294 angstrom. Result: 1.32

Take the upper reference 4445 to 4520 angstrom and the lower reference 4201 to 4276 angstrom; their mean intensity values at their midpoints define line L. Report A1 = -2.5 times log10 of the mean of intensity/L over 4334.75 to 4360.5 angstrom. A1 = 0.04 mag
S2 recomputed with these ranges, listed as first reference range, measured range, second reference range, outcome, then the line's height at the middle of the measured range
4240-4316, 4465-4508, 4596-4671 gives -0.130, 9.78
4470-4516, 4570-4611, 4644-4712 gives -0.030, 11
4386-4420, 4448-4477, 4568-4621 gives -0.038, 10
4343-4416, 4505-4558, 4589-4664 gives -0.048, 10.5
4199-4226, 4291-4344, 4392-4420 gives 0.146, 9.34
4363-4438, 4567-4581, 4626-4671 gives -0.092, 10.6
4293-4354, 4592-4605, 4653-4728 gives -0.060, 10.5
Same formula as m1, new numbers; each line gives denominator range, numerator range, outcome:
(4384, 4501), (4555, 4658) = 1.20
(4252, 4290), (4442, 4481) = 1.41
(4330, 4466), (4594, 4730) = 1.31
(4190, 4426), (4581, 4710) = 1.48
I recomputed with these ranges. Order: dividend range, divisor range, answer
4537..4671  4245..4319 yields 1.43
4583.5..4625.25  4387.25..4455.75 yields 1.14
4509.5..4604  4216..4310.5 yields 1.40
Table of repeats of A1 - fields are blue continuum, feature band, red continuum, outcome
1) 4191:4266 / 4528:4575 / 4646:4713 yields -0.05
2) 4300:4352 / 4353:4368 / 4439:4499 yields -0.09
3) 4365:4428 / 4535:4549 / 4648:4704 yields -0.08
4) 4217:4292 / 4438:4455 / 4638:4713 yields -0.10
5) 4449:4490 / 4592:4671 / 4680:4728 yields -0.02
